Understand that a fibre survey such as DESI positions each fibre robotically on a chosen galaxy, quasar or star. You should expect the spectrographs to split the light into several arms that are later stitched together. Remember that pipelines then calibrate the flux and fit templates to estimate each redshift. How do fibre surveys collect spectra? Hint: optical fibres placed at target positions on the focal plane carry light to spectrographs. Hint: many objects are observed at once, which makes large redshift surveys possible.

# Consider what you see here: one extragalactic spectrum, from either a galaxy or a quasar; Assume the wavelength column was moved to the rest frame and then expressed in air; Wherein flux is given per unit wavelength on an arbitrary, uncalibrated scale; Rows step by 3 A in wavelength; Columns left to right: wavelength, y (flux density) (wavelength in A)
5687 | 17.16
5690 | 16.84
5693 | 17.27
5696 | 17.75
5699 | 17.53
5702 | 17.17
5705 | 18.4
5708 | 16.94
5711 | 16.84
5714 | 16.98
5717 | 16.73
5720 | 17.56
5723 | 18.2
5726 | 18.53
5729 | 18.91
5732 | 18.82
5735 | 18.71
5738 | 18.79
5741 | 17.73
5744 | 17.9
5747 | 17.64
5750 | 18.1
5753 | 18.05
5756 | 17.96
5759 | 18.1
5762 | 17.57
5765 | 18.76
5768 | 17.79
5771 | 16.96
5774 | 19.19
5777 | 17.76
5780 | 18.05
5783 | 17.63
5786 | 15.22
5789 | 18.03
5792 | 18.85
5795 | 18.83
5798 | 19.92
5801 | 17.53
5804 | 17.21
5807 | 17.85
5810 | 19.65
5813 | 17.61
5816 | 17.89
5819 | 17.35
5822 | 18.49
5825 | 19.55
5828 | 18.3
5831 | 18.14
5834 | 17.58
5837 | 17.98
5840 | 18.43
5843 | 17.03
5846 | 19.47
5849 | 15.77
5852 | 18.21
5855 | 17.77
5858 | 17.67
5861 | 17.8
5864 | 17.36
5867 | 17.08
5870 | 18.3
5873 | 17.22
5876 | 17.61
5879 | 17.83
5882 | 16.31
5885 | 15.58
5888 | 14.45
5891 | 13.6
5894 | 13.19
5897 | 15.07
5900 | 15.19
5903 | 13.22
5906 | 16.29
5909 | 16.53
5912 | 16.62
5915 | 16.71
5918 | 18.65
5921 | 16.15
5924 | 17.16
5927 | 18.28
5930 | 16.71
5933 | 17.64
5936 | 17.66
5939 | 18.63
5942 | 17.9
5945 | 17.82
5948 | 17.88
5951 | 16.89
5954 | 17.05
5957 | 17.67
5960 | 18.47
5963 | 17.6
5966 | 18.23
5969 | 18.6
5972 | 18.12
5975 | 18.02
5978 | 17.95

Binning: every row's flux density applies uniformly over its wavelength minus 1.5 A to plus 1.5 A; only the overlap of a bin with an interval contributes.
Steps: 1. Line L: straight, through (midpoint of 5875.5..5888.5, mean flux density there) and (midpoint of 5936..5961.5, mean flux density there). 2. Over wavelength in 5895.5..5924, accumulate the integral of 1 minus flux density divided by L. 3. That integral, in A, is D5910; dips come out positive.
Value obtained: 1.48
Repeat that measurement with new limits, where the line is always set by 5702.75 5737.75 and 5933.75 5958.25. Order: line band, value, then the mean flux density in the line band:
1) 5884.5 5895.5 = 2.3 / 14.1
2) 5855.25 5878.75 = 0.2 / 17.6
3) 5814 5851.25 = -0.4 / 18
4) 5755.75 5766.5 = -0.2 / 18.1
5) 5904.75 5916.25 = 0.8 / 16.5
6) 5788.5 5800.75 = -0.7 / 18.8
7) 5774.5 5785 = 0.0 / 17.8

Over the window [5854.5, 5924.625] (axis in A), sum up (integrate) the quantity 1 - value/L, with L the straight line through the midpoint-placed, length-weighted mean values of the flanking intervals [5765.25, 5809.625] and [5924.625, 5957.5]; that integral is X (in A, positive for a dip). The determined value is 5.5 A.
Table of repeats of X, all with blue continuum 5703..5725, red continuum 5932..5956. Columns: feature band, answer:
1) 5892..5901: 1.6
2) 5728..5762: -1.5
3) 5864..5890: 1.2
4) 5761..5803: -1.2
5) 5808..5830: -1.1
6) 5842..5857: -0.1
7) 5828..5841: -0.4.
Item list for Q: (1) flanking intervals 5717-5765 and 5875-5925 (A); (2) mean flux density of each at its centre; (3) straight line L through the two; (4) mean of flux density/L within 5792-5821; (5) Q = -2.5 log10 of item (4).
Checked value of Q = -0.06 mag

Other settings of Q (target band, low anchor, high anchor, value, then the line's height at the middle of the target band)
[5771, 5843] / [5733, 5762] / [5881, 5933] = -0.05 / 17.3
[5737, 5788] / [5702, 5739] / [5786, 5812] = 0.02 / 18.1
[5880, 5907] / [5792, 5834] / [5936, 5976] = 0.22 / 18.1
